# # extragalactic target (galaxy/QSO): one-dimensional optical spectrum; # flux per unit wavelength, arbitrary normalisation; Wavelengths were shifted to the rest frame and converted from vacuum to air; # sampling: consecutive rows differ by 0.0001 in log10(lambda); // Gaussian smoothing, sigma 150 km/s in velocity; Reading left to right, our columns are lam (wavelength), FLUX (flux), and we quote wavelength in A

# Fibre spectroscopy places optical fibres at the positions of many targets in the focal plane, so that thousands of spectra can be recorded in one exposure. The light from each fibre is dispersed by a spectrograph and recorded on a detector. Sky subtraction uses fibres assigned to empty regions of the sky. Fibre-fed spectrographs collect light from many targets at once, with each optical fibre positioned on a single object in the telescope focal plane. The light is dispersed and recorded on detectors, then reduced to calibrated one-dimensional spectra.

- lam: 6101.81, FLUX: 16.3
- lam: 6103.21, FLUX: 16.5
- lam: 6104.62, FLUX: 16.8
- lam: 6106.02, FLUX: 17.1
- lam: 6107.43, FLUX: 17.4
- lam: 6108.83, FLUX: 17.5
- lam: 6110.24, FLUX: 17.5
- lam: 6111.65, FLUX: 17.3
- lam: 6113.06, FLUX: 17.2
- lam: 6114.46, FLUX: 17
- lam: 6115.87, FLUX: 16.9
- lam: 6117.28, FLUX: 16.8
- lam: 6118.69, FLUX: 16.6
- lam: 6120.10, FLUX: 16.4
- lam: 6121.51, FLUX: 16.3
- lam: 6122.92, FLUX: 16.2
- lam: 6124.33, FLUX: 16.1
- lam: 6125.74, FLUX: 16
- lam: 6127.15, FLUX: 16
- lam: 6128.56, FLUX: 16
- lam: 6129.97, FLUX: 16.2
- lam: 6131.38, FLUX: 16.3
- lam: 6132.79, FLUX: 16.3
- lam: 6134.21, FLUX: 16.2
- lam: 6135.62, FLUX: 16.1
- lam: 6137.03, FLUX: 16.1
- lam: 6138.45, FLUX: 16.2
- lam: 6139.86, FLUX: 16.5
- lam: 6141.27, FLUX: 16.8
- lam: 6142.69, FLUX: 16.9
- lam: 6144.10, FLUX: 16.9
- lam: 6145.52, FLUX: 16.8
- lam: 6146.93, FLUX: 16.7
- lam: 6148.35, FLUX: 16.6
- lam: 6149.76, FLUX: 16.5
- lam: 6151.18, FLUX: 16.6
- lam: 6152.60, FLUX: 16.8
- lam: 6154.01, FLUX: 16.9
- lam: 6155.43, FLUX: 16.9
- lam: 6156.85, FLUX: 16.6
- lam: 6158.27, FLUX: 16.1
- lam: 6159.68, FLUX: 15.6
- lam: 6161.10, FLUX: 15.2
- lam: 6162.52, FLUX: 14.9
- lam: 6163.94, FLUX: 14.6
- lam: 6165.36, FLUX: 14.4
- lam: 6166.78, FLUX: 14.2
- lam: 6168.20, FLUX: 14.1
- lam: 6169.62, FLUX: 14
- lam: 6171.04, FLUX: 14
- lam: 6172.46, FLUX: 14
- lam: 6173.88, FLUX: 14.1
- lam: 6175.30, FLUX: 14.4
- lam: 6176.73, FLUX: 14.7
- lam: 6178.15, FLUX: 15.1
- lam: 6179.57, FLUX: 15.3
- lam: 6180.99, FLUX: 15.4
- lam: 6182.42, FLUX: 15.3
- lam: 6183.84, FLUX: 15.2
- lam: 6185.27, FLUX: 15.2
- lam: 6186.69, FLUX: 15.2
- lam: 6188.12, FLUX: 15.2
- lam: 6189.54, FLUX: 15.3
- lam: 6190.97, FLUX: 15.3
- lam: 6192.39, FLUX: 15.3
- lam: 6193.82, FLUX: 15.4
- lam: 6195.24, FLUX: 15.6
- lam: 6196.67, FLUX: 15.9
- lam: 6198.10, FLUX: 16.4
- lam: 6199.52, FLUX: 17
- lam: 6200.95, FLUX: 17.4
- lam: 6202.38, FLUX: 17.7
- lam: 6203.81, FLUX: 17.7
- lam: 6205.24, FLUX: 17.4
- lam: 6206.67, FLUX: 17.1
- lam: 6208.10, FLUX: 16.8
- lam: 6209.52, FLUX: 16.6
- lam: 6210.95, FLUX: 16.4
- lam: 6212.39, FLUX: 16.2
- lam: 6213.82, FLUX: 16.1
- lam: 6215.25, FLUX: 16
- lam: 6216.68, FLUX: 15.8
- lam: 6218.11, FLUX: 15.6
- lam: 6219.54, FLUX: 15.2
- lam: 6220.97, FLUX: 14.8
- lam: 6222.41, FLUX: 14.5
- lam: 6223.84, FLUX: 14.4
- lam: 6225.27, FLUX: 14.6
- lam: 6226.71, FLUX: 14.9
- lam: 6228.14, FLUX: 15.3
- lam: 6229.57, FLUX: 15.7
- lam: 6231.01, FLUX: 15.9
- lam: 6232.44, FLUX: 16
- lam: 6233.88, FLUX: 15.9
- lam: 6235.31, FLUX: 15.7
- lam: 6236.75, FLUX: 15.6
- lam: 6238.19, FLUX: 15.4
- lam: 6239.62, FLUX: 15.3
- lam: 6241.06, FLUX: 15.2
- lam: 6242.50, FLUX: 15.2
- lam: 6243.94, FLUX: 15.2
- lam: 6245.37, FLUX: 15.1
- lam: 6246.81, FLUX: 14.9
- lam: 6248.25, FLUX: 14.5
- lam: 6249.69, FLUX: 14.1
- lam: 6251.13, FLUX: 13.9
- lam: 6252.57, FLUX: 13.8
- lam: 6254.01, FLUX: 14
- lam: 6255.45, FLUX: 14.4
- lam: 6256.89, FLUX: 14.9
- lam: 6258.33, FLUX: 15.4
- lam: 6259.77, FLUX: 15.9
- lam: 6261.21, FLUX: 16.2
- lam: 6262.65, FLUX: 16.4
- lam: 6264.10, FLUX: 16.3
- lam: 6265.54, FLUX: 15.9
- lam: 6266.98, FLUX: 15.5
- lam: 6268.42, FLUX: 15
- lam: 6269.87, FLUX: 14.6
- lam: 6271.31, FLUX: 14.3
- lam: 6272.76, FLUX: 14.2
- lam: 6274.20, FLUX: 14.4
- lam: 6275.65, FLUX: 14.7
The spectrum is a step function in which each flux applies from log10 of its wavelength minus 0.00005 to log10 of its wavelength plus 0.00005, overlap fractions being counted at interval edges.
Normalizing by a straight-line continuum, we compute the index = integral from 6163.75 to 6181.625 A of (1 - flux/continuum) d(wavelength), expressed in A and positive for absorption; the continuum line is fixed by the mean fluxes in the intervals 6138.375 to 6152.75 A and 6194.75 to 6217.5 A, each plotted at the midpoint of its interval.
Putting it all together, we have 2.3 A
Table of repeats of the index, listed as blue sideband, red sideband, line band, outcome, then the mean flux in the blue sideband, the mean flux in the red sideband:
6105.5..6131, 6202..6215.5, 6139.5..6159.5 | 0.1 A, 16.7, 16.8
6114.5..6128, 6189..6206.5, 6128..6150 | -0.1 A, 16.4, 16.4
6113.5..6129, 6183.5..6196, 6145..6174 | 0.5 A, 16.4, 15.3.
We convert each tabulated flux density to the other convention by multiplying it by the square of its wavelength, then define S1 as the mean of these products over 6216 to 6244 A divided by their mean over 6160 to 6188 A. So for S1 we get 1.06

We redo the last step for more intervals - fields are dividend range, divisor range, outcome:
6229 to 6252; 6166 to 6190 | 1.05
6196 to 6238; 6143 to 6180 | 1.05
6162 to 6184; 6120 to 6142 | 0.91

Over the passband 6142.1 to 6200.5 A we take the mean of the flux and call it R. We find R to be 15.5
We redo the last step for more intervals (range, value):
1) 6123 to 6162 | 16.4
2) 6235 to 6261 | 14.9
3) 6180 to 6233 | 15.8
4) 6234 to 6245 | 15.4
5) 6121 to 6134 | 16.2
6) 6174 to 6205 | 15.7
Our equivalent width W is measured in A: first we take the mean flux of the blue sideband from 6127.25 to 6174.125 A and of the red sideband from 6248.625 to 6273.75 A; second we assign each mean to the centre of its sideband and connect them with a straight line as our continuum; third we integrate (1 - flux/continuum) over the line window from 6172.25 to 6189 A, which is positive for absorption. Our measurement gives 0.7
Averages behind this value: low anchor 15.8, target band 15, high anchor 15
